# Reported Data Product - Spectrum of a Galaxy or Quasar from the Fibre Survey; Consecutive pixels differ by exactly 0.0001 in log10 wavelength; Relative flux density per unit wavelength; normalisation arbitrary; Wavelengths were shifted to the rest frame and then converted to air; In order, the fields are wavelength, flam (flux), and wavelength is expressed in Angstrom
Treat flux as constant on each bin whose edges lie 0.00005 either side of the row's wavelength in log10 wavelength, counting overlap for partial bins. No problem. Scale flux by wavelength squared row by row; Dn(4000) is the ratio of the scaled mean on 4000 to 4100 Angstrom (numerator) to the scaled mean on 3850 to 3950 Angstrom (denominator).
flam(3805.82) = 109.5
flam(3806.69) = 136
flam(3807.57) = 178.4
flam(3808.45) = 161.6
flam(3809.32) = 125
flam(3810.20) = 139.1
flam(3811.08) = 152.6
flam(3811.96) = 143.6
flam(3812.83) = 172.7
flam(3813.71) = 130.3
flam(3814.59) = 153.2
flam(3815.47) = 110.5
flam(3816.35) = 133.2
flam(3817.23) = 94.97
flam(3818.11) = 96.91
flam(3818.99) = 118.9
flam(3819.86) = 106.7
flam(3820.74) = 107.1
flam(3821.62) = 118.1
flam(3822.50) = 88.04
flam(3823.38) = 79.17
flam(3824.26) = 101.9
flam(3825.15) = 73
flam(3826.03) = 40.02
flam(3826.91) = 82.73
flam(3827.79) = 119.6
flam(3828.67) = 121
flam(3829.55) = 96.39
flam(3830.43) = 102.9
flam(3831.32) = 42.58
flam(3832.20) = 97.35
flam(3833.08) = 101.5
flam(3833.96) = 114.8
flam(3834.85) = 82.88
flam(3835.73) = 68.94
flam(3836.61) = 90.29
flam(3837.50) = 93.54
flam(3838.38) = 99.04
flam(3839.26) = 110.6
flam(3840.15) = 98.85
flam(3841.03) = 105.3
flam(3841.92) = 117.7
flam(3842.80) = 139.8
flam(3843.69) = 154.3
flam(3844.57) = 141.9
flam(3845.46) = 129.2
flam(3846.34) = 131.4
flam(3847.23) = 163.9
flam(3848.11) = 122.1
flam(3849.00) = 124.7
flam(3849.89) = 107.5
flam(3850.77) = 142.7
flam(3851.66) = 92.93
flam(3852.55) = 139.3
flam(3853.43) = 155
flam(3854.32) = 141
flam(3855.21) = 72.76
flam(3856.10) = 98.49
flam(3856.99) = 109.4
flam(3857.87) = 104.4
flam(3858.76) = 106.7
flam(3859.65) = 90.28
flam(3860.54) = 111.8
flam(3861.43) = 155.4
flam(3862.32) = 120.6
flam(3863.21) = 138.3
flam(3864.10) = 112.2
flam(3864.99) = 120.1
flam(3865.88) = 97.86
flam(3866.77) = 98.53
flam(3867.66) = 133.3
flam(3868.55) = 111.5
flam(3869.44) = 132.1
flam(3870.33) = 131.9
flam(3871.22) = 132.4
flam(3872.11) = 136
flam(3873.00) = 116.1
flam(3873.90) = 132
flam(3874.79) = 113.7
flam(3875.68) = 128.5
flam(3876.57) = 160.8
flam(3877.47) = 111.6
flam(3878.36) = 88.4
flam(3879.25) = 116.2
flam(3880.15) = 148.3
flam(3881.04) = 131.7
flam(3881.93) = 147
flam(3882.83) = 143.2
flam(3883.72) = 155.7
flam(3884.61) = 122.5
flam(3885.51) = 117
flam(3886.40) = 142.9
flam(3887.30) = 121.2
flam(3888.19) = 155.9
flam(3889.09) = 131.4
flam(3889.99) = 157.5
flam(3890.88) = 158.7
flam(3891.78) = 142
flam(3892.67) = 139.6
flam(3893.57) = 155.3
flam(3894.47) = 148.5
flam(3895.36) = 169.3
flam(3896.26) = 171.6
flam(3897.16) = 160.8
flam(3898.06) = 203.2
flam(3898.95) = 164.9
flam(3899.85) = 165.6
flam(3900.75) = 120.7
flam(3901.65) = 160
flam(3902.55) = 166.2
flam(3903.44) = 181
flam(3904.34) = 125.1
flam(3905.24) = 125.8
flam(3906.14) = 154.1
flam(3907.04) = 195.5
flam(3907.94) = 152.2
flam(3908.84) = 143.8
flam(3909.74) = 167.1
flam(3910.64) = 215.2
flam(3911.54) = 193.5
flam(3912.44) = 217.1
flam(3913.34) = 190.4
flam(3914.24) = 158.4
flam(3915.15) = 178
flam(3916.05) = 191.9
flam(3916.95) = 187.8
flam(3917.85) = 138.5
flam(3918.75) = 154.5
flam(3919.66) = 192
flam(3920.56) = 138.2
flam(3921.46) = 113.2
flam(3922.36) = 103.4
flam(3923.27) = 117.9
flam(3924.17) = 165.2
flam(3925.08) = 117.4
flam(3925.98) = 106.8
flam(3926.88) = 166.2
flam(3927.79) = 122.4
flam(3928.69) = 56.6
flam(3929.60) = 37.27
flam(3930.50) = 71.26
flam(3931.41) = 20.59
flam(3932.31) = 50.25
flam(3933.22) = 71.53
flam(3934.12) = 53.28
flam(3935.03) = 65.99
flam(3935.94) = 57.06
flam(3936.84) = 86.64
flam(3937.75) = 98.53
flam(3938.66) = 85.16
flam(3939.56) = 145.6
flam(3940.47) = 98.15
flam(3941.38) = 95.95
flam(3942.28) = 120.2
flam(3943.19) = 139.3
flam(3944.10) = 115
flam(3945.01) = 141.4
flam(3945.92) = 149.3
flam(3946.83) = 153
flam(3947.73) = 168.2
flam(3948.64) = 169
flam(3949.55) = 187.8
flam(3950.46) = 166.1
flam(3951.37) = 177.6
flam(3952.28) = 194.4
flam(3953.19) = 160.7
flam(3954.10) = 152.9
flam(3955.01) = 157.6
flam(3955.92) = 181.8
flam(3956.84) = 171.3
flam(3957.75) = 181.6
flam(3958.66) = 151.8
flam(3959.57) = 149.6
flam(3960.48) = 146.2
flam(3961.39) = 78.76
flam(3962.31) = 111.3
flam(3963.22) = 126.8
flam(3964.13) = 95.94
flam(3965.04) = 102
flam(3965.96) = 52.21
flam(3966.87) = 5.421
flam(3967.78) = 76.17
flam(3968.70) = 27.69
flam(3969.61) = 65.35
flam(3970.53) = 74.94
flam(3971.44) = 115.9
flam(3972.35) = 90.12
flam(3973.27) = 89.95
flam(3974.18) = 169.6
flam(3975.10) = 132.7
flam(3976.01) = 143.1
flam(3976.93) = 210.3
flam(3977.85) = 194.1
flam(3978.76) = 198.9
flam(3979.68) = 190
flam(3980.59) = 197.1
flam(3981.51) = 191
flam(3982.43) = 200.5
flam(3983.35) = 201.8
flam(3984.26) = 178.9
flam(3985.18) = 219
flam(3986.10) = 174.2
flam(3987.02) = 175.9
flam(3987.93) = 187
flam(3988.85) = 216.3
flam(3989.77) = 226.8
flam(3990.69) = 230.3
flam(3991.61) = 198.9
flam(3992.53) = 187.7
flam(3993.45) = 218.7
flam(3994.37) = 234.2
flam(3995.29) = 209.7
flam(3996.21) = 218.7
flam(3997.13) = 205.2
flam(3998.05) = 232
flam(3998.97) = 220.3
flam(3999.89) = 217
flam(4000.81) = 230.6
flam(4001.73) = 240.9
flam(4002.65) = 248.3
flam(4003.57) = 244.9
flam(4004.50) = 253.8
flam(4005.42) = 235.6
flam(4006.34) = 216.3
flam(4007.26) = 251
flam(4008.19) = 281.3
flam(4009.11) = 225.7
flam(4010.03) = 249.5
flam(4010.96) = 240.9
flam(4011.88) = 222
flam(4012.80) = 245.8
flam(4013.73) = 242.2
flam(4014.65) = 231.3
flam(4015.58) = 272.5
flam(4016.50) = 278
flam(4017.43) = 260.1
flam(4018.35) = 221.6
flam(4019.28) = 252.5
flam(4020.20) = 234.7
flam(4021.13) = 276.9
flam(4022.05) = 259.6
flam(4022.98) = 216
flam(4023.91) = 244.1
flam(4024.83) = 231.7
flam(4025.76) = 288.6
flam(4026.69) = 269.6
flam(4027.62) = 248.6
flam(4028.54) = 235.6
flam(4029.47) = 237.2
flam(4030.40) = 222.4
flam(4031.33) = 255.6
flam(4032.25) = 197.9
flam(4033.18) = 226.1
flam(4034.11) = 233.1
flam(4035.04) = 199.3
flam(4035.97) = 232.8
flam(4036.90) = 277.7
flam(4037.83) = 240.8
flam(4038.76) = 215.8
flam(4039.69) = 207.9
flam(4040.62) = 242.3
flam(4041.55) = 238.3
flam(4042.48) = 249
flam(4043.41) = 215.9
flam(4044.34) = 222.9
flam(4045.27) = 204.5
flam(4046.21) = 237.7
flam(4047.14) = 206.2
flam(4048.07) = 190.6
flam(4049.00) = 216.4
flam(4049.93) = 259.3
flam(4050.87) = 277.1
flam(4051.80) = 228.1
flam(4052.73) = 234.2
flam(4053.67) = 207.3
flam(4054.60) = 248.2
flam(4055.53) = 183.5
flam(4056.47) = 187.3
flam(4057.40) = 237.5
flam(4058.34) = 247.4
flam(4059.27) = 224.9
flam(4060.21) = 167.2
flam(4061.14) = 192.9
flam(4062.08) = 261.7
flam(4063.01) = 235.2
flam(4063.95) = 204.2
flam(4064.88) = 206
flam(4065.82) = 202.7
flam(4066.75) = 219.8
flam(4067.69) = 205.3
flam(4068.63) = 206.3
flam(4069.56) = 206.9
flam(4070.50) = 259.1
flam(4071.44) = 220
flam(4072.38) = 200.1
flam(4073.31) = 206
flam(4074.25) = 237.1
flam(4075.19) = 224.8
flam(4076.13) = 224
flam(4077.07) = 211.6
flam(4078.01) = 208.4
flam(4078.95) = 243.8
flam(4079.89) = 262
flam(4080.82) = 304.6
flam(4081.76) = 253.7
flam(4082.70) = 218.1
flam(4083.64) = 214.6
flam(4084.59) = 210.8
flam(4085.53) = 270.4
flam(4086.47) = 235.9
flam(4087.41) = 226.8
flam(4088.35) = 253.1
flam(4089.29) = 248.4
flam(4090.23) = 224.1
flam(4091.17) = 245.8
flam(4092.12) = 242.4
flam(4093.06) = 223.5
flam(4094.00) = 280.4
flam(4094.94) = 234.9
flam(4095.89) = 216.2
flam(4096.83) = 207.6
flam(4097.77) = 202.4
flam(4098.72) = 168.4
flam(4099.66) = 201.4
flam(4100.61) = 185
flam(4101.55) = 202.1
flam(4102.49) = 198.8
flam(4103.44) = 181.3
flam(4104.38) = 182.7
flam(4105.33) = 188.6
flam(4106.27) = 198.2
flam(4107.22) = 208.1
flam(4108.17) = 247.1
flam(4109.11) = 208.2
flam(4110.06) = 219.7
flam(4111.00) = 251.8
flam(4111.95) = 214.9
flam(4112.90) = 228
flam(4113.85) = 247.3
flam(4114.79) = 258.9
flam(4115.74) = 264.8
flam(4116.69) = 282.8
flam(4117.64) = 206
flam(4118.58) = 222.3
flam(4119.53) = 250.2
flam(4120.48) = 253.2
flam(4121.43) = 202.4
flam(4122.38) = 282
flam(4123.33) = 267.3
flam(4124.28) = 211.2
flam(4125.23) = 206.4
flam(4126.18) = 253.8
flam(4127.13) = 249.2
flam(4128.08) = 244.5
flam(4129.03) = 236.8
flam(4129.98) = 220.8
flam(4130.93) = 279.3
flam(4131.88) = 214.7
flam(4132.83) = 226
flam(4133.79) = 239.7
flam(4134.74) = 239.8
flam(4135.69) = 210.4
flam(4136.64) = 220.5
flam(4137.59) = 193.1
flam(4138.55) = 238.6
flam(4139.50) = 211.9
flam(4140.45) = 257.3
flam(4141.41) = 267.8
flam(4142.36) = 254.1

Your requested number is 1.9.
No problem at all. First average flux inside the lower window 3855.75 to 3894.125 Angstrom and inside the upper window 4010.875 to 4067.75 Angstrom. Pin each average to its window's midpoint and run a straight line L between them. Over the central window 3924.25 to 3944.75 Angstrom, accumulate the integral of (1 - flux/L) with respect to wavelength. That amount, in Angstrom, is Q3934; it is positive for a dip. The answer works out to 9.1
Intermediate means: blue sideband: 128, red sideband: 232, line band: 91.9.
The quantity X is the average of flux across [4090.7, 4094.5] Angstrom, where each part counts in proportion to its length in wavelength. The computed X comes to 248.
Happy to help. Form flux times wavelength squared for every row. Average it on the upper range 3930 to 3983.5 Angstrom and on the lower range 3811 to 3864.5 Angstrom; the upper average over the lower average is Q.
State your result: 1.2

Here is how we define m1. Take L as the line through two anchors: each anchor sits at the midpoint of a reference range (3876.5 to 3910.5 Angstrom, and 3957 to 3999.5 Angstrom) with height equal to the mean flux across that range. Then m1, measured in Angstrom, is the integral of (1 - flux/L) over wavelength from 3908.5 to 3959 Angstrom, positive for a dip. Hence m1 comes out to 5.8 Angstrom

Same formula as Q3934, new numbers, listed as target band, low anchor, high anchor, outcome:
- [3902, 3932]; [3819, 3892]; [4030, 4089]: 1.0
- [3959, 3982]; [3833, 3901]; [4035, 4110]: 7.1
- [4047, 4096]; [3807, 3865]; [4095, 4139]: -4.9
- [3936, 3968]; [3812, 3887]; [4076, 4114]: 6.0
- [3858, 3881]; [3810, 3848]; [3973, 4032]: 2.6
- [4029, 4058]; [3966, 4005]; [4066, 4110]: -3.4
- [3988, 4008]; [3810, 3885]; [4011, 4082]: -2.2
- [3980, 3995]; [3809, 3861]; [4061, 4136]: -2.0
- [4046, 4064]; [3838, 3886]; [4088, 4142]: -1.7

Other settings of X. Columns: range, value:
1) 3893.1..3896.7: 161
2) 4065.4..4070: 209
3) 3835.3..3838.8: 88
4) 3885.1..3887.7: 127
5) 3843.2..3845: 148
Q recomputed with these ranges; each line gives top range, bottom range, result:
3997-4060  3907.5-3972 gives 1.95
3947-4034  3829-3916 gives 1.55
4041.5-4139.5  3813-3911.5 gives 2.01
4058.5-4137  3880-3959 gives 1.76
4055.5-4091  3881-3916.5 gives 1.55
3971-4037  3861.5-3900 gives 1.71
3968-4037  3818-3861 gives 2.15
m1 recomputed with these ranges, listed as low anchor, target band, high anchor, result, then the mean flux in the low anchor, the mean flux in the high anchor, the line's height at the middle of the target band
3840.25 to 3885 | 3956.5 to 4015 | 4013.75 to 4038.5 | 9.82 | 125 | 244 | 214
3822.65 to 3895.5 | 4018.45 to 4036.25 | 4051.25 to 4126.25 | -3.91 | 119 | 225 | 197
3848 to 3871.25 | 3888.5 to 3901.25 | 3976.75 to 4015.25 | -1.05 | 118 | 219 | 144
